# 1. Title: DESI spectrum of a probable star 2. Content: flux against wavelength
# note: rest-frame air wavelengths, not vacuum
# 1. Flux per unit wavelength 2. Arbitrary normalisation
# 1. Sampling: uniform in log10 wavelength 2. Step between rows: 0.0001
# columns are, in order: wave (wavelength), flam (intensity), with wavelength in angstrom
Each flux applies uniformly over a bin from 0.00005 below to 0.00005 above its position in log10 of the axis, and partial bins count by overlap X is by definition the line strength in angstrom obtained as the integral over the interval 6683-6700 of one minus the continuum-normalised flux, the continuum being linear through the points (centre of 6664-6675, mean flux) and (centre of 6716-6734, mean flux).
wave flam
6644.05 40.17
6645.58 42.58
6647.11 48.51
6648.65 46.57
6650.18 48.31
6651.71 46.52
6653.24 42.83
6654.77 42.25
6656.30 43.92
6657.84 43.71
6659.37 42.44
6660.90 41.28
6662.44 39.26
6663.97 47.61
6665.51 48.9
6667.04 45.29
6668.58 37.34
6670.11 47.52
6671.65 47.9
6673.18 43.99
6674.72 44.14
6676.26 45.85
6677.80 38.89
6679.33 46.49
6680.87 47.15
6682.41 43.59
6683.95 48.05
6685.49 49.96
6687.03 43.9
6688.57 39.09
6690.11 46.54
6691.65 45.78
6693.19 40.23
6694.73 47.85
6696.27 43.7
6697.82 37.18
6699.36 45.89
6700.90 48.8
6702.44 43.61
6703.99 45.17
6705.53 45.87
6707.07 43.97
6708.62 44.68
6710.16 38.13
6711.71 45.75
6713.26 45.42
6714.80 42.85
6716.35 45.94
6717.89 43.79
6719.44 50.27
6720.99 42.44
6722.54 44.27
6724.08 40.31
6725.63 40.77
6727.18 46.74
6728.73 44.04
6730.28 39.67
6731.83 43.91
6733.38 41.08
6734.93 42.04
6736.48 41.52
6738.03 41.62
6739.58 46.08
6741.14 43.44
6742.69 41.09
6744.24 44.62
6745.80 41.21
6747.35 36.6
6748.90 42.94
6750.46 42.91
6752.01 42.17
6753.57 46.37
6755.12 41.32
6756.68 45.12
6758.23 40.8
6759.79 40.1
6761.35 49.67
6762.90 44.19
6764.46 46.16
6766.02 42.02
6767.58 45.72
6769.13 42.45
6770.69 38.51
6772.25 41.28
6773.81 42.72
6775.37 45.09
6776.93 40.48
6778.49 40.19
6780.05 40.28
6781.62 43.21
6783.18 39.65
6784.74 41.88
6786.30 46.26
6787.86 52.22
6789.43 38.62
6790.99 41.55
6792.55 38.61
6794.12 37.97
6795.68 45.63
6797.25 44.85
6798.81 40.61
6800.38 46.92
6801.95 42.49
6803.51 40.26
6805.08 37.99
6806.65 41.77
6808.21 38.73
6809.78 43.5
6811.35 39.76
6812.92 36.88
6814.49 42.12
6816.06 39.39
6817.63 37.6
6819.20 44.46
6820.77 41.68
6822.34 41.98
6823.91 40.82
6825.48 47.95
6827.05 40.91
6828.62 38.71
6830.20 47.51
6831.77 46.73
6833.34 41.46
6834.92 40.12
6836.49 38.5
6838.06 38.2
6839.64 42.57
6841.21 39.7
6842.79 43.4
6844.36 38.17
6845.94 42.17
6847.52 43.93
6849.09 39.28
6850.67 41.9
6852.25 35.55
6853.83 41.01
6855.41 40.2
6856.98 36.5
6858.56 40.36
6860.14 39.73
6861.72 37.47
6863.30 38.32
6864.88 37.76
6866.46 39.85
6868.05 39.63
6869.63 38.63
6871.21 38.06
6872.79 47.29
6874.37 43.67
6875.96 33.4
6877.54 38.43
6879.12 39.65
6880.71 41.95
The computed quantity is 0.08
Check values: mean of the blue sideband 45.2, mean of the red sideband 43.6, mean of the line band 44.4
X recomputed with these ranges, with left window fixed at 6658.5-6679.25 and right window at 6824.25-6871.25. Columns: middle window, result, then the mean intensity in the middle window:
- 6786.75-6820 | -0.15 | 41.6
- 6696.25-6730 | -0.70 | 44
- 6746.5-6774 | -0.41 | 42.8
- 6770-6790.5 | -0.26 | 42.3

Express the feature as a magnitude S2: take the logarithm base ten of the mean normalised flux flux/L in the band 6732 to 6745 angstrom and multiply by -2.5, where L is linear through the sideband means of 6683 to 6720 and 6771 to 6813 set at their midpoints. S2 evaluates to 0.02 mag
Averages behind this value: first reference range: 44.6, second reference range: 41.9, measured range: 42.7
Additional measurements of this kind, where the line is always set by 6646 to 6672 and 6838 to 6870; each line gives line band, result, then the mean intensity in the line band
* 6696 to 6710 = -0.01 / 44.1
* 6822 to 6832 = -0.08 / 43.4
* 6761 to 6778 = -0.04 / 43.3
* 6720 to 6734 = 0.01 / 42.7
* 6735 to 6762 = -0.01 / 42.7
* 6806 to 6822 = 0.00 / 40.6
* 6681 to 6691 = -0.03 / 45.3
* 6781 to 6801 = -0.04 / 42.9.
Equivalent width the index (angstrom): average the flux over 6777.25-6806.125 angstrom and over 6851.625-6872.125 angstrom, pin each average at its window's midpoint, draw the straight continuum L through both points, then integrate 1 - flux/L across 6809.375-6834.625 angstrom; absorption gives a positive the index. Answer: -0.8 angstrom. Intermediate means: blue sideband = 42.1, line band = 41.9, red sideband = 38.8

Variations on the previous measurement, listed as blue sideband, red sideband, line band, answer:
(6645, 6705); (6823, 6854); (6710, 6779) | 0.4 angstrom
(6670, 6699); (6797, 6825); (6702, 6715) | 0.0 angstrom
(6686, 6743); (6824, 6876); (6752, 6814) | -0.3 angstrom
